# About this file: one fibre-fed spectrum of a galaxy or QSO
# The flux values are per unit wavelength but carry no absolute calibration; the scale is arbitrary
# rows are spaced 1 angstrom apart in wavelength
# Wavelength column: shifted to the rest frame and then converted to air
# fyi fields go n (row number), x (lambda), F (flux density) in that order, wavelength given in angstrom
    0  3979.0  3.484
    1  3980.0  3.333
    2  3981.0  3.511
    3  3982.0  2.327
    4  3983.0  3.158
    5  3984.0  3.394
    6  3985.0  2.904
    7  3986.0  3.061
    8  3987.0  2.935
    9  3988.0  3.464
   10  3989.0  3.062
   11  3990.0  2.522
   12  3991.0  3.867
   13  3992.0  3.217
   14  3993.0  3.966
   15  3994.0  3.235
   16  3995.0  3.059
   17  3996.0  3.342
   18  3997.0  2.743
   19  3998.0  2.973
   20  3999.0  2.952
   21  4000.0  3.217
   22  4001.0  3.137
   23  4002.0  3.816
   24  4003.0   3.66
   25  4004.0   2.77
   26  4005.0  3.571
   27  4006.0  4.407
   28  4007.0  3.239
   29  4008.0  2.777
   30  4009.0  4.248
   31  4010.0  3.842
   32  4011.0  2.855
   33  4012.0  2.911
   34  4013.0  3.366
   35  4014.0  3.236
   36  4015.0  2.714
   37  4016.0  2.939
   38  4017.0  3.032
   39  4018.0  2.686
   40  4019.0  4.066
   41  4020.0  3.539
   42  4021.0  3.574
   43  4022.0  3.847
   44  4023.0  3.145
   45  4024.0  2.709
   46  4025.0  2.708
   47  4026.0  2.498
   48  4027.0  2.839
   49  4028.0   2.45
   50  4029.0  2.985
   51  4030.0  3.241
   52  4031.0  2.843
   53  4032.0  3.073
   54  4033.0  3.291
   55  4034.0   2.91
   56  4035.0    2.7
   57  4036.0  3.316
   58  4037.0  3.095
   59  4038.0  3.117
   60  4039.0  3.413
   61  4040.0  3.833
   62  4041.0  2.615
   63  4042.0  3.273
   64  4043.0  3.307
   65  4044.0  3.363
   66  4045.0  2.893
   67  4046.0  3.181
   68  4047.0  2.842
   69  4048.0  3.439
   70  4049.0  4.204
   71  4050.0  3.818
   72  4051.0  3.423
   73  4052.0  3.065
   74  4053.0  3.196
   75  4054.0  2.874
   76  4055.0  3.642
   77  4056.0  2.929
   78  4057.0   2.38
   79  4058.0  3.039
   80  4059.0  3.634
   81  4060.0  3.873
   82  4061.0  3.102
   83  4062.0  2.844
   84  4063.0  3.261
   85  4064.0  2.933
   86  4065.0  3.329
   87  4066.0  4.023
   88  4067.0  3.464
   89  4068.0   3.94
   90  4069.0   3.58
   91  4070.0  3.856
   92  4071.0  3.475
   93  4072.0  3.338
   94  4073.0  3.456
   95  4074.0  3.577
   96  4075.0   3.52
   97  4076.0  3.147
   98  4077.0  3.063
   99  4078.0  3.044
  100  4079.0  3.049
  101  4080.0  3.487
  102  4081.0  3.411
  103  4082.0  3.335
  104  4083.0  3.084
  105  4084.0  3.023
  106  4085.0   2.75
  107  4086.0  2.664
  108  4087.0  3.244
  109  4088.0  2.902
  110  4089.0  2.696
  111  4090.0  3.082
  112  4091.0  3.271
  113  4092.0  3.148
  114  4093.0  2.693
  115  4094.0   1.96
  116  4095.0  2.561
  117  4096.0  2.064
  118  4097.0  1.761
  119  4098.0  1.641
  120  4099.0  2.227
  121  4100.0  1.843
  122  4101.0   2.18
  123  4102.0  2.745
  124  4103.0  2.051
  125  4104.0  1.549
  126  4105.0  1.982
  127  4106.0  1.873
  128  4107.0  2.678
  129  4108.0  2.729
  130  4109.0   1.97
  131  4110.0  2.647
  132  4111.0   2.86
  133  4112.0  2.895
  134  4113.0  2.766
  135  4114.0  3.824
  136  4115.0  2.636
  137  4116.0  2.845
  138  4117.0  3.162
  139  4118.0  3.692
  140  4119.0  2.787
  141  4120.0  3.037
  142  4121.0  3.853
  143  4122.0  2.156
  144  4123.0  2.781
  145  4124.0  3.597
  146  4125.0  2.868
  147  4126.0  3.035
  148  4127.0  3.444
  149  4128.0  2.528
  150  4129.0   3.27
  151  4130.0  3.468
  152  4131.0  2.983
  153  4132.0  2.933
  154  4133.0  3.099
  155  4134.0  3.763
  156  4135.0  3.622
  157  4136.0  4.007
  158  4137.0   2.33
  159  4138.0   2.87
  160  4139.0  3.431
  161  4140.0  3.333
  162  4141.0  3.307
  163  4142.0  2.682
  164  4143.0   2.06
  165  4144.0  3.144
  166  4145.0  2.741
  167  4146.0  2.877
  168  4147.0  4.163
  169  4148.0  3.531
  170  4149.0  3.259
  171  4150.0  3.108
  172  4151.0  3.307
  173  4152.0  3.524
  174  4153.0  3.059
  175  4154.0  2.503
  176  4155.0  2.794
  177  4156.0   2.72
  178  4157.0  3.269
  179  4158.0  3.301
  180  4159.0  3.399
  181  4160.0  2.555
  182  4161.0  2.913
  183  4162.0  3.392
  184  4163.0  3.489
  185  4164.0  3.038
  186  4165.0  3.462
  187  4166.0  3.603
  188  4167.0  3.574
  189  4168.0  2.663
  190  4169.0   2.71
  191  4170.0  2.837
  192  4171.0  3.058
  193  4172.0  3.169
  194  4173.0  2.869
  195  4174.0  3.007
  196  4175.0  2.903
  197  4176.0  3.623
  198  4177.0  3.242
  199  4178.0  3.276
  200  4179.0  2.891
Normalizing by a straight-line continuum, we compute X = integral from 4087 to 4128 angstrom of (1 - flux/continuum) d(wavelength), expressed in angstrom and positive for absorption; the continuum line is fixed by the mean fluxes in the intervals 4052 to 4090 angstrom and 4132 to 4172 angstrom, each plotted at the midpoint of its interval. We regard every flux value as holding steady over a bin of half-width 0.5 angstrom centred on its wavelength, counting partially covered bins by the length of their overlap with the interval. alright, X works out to 6.8 angstrom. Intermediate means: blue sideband 3.24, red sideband 3.14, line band 2.67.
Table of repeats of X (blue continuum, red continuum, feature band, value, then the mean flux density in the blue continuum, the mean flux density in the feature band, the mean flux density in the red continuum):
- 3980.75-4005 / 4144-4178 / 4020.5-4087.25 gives -1.0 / 3.18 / 3.22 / 3.14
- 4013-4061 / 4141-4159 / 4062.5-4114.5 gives 4.2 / 3.17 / 2.88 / 3.08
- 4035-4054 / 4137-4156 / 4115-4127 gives 0.2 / 3.27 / 3.07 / 3.06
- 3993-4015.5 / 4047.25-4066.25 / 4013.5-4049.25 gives 1.8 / 3.29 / 3.13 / 3.3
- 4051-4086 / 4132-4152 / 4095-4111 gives 5.3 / 3.28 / 2.17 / 3.19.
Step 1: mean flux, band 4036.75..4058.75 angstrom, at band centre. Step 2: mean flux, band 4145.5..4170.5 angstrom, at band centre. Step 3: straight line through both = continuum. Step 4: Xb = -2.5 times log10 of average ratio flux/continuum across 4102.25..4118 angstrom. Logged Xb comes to 0.22 mag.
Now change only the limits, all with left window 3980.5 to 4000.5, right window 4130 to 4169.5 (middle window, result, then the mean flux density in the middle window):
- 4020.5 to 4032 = 0.06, 2.99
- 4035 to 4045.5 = -0.02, 3.2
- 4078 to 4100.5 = 0.15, 2.73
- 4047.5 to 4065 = -0.04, 3.28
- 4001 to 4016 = -0.07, 3.36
